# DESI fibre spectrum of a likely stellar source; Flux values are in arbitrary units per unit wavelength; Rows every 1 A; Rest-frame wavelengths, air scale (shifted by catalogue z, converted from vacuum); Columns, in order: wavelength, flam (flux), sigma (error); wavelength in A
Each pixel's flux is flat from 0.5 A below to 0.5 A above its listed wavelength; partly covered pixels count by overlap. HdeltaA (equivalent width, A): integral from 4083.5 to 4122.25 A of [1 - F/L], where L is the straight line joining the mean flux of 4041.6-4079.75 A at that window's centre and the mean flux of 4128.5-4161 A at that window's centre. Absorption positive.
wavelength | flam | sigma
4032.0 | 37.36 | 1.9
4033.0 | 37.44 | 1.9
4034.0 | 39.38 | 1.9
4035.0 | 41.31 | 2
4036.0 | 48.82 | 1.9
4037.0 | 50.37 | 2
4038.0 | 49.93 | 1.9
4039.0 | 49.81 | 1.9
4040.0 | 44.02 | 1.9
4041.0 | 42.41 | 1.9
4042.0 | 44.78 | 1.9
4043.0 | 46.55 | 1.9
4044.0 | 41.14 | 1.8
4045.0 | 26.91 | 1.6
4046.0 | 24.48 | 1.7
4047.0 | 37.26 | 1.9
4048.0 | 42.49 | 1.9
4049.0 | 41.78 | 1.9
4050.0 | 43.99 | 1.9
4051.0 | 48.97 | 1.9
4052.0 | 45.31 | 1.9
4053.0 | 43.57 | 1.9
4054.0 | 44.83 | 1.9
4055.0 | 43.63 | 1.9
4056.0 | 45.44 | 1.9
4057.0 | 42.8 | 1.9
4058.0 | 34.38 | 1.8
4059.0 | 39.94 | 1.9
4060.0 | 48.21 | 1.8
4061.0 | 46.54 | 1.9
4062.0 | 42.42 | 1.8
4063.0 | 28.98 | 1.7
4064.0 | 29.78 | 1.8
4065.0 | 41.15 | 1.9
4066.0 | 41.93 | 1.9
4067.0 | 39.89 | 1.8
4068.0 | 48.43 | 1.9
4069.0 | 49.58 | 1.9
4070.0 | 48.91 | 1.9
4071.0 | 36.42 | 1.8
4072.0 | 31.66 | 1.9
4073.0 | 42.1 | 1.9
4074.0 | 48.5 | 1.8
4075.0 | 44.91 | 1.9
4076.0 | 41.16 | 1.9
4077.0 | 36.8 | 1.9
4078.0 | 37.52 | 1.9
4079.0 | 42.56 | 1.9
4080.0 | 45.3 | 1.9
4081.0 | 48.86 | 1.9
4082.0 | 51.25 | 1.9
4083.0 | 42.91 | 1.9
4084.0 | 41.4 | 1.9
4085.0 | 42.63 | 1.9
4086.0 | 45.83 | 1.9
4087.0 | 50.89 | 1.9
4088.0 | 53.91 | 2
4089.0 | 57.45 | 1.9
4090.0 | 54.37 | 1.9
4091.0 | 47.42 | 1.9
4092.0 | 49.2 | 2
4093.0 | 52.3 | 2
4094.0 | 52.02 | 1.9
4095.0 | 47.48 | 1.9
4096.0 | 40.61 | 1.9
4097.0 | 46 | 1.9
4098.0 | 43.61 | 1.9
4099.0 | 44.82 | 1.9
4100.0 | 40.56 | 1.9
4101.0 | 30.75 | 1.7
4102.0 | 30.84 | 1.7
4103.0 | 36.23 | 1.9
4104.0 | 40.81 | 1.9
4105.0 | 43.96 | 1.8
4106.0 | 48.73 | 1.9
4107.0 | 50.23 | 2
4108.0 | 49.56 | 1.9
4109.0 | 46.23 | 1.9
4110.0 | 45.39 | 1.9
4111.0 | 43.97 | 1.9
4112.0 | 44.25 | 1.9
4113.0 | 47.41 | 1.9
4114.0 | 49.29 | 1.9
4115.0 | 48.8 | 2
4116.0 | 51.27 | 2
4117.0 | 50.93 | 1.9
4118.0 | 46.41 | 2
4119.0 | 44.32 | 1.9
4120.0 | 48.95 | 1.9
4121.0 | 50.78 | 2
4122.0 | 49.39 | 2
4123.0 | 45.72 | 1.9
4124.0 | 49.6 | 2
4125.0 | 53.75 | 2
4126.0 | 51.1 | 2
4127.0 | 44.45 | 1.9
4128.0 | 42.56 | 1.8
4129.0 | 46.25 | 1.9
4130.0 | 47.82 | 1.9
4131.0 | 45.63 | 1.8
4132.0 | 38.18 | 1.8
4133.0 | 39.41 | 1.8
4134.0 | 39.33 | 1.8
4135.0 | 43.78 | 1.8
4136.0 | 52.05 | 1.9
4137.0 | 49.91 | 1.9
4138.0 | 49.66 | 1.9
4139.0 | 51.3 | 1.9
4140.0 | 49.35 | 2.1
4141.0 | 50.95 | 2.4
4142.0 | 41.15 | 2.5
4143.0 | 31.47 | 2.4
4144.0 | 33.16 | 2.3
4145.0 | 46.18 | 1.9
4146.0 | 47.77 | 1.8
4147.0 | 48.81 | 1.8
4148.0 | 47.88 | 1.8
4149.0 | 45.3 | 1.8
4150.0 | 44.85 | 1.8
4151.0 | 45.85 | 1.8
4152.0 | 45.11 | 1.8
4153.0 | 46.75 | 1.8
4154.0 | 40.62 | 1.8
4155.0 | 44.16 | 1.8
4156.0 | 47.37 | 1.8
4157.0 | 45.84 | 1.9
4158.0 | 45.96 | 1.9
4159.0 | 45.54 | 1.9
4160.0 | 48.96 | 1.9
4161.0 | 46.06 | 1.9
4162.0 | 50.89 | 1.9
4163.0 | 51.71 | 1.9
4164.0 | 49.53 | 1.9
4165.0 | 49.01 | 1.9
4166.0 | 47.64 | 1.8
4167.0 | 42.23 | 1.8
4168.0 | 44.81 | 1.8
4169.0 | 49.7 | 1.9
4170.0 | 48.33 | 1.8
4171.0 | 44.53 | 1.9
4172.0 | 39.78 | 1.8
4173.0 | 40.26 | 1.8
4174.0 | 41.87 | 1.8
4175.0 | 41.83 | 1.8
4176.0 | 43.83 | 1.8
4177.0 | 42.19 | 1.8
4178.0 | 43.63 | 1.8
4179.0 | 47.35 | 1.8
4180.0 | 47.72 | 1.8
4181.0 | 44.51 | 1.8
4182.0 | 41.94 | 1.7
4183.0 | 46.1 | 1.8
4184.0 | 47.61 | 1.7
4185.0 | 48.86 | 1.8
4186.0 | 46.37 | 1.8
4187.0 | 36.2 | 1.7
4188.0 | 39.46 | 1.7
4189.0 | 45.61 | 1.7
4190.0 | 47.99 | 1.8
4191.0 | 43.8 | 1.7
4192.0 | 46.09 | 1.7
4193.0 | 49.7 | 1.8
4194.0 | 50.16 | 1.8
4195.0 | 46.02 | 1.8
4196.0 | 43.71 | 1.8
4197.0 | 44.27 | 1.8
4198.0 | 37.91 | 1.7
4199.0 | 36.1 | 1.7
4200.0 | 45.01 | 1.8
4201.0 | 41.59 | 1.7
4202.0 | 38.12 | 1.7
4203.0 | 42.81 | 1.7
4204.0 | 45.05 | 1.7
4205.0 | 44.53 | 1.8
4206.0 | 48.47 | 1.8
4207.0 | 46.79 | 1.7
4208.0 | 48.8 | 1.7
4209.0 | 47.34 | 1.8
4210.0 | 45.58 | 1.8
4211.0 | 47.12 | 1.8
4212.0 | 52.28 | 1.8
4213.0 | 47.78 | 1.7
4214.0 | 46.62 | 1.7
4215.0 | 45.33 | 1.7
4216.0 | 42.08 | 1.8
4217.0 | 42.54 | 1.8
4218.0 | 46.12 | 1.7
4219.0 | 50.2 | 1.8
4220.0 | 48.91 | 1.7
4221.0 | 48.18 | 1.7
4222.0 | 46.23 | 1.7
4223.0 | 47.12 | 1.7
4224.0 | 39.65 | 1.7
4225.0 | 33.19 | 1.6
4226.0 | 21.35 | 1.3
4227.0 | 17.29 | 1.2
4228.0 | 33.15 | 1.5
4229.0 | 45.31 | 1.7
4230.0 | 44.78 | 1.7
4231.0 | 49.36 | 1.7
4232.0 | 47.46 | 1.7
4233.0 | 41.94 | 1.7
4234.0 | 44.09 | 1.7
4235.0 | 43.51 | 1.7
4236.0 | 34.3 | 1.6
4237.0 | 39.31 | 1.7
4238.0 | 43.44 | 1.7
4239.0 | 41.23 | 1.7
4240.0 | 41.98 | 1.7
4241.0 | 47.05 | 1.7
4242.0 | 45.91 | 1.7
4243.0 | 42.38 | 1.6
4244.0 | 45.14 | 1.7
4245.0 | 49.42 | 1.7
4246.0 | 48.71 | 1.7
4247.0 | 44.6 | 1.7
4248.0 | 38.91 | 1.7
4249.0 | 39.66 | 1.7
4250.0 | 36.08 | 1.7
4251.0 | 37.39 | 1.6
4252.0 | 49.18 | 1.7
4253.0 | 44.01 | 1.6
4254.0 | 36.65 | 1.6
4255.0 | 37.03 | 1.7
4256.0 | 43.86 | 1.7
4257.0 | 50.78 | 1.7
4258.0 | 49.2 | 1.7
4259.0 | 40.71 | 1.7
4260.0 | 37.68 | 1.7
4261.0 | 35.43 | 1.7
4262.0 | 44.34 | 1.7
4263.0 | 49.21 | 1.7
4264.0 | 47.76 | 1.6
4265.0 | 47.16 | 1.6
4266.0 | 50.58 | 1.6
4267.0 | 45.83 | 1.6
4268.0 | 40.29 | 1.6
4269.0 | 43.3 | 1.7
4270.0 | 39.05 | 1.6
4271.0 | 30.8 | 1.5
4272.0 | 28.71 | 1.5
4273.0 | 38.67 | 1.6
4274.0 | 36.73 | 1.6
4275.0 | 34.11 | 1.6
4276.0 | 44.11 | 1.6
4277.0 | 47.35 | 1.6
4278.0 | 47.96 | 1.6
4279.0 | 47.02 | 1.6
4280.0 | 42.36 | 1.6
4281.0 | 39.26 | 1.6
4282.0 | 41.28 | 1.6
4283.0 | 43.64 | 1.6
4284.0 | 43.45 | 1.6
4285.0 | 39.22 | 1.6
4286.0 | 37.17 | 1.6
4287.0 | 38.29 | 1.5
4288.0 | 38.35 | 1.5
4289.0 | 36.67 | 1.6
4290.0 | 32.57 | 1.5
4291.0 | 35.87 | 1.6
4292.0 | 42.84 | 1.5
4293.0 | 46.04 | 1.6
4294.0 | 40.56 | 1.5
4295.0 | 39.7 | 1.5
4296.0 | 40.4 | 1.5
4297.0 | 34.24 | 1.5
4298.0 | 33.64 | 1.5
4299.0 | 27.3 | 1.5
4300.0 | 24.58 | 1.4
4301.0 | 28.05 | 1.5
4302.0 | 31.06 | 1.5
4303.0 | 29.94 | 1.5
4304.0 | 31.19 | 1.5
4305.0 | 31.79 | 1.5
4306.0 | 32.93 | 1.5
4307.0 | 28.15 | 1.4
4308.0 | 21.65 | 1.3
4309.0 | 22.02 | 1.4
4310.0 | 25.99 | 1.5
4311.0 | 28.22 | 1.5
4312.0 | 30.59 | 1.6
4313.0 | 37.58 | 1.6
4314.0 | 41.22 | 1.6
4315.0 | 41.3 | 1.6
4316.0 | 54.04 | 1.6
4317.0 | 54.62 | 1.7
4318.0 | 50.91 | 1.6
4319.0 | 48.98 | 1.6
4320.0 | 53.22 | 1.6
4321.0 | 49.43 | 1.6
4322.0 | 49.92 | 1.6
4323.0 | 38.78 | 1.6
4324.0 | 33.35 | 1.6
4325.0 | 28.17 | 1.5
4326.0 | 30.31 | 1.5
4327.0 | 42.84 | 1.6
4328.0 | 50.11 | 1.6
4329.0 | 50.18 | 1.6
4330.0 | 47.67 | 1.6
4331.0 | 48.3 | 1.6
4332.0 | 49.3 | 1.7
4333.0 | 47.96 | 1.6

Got -2.8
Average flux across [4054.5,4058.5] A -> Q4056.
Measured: 41.6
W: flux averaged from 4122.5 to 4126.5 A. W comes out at 50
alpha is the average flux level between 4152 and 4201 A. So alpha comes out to 45.1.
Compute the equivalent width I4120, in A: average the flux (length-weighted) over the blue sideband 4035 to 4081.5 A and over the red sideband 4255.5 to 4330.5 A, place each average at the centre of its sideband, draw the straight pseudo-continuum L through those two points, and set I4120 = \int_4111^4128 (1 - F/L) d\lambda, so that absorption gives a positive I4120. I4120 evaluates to -2.7 A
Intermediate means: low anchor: 42.3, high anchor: 39.5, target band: 48.2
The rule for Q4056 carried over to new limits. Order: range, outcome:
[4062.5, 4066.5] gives 35.5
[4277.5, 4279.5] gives 47.5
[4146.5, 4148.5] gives 48.3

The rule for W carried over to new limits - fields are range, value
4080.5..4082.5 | 50.1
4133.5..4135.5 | 41.6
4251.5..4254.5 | 43.3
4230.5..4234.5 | 45.7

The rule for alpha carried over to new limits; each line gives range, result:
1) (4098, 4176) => 45.5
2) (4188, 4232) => 43.7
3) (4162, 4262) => 43.7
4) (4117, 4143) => 46.7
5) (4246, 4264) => 42.4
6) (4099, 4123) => 45.2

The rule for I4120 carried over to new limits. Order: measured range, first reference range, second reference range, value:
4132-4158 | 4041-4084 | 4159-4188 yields -0.3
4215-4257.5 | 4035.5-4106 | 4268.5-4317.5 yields -4.0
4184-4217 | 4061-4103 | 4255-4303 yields -2.9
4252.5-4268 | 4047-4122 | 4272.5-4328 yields -1.8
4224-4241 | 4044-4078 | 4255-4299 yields 0.7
